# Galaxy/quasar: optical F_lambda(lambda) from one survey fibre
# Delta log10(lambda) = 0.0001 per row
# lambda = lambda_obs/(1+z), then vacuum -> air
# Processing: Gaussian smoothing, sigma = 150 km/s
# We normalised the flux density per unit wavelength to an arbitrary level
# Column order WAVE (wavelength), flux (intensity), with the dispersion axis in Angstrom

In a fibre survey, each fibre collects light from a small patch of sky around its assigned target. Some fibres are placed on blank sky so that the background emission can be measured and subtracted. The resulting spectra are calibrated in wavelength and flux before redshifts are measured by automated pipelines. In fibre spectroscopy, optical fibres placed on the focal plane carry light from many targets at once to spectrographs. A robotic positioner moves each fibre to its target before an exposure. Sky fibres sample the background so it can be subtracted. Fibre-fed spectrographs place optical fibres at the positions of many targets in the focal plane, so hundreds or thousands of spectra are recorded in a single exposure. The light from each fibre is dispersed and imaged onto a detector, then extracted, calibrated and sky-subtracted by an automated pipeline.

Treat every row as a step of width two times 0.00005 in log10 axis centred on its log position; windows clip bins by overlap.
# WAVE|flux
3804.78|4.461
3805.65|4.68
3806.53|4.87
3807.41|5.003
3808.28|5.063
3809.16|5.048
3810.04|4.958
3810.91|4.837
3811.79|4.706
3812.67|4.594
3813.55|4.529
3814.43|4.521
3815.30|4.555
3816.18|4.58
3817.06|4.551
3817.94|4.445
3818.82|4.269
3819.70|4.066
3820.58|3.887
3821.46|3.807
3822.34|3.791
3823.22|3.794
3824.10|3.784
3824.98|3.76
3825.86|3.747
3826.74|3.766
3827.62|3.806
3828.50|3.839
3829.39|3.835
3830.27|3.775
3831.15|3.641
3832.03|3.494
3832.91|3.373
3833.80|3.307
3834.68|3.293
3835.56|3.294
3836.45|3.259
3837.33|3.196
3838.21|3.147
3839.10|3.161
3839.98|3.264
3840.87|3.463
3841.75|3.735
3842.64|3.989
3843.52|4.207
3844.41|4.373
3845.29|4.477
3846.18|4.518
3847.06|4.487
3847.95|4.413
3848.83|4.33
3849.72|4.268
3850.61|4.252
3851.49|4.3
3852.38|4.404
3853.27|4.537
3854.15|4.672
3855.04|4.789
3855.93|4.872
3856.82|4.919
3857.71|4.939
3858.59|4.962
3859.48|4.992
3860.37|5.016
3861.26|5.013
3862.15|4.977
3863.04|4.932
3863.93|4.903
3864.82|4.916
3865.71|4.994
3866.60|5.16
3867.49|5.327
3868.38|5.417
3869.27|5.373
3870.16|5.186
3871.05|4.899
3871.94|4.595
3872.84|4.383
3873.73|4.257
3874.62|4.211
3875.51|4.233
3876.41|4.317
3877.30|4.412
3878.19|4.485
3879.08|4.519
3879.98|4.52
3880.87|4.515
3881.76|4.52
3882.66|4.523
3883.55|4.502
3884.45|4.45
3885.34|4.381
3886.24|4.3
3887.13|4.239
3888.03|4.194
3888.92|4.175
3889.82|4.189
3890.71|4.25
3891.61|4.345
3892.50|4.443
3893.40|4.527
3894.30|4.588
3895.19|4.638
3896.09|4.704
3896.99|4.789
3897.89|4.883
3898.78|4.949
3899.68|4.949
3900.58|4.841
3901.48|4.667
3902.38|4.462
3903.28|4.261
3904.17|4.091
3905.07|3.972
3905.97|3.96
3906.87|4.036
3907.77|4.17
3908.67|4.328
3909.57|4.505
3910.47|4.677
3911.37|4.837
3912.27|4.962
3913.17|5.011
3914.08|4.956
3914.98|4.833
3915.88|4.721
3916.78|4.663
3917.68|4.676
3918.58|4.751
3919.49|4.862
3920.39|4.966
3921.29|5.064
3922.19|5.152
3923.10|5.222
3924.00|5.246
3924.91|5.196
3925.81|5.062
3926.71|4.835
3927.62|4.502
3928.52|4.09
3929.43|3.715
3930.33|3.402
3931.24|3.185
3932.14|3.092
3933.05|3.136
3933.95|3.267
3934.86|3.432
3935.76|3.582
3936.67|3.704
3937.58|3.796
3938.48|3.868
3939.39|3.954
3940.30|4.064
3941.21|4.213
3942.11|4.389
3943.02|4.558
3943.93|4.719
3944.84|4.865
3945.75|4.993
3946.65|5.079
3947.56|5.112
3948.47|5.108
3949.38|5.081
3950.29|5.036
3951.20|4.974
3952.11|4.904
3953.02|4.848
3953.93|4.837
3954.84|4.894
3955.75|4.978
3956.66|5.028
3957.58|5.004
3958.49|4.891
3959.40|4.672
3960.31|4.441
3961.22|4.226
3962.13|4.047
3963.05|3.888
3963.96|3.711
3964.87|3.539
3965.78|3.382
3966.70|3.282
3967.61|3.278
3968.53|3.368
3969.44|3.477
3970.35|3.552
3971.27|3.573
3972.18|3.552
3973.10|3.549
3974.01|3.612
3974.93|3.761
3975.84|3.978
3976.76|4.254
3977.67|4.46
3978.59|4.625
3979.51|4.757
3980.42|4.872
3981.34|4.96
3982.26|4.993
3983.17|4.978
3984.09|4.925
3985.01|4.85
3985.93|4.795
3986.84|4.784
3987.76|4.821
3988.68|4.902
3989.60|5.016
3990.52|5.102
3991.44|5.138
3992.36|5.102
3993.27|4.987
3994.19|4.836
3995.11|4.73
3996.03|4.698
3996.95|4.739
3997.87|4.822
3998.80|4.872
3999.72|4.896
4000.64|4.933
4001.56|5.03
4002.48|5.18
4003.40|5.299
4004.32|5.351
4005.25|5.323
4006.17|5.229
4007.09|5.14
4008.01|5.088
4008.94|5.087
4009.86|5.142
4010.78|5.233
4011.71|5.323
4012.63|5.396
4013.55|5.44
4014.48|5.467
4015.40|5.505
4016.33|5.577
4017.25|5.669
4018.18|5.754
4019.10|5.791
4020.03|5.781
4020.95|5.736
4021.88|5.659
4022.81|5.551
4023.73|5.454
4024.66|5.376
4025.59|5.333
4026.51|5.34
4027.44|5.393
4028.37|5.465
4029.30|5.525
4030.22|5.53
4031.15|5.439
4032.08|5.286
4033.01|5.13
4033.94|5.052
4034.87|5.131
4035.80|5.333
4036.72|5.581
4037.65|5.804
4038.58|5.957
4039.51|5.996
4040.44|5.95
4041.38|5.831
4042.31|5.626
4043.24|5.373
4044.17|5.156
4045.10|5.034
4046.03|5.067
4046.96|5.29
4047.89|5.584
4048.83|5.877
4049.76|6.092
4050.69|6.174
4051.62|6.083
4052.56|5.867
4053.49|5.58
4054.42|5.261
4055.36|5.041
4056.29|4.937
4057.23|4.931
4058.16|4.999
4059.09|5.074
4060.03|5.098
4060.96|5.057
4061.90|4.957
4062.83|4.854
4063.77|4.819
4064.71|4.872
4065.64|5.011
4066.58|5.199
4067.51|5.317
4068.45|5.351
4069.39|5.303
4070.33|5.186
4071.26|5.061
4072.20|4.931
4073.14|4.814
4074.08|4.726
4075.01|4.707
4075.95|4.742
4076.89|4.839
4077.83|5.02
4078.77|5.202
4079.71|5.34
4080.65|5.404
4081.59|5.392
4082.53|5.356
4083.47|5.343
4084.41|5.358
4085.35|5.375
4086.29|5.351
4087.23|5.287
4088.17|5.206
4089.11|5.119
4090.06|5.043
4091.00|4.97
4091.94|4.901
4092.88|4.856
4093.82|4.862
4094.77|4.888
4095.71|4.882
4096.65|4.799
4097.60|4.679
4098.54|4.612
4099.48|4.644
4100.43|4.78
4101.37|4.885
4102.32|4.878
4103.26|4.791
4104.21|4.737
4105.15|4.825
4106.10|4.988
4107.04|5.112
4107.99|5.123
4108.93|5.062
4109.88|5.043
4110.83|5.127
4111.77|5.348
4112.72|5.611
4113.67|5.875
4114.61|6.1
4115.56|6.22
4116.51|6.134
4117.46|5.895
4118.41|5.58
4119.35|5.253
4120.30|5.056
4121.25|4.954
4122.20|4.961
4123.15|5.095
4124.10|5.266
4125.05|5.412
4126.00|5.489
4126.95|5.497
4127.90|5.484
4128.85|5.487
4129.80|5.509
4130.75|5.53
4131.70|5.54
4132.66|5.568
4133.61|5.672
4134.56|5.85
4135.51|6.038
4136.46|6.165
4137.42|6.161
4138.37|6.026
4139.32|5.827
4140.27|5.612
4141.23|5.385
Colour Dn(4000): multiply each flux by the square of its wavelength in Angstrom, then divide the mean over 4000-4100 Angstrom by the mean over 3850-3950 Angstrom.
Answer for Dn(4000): 1.3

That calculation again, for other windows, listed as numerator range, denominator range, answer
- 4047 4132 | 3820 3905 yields 1.35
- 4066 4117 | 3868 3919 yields 1.24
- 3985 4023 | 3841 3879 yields 1.20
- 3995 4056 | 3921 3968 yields 1.29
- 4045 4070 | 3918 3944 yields 1.33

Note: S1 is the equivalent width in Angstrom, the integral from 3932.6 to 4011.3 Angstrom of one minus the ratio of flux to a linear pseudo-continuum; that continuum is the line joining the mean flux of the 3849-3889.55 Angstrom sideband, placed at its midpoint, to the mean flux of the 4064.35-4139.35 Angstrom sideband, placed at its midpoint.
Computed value 6.3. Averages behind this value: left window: 4.66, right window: 5.25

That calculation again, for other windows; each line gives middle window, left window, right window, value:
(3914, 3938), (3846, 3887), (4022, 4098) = 2.6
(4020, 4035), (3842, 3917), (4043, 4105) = -1.3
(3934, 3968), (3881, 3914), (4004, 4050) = 3.6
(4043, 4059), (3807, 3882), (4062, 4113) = -1.6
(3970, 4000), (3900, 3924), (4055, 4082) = 1.5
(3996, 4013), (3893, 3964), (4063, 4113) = -1.2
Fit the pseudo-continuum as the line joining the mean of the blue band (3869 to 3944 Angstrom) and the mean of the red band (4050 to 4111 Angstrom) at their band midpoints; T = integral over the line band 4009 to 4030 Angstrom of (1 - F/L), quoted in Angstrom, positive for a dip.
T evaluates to -2.76 Angstrom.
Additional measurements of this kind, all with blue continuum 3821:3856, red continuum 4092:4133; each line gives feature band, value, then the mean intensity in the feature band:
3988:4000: -0.7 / 4.91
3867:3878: -1.8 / 4.71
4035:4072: -3.3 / 5.37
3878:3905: -2.2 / 4.49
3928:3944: 2.2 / 3.77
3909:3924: -2.1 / 4.87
